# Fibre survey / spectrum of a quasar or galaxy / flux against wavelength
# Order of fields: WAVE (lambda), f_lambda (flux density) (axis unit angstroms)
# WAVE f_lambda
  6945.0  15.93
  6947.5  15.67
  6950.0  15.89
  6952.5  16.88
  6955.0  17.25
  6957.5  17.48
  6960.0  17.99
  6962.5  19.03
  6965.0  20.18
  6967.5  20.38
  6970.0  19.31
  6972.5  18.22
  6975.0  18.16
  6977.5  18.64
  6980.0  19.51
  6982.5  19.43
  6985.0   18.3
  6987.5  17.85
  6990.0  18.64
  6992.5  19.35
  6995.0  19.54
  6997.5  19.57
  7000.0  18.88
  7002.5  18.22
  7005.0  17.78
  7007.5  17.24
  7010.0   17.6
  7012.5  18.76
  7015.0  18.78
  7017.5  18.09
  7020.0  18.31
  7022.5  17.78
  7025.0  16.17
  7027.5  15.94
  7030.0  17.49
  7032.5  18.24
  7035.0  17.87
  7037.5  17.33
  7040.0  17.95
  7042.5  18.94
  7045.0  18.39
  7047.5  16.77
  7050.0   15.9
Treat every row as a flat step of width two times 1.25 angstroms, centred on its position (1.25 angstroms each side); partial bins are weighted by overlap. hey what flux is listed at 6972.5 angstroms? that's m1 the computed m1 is 18.22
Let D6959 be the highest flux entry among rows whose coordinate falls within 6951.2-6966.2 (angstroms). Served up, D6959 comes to 20.18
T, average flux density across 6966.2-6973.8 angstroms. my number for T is 19.3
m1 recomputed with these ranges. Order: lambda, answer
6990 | 18.64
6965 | 20.18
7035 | 17.87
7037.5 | 17.33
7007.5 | 17.24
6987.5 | 17.85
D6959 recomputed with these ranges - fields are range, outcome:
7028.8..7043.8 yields 18.94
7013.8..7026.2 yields 18.78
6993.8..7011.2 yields 19.57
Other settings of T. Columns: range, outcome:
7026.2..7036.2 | 17.4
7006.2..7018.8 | 18.1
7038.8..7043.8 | 18.4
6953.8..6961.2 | 17.6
